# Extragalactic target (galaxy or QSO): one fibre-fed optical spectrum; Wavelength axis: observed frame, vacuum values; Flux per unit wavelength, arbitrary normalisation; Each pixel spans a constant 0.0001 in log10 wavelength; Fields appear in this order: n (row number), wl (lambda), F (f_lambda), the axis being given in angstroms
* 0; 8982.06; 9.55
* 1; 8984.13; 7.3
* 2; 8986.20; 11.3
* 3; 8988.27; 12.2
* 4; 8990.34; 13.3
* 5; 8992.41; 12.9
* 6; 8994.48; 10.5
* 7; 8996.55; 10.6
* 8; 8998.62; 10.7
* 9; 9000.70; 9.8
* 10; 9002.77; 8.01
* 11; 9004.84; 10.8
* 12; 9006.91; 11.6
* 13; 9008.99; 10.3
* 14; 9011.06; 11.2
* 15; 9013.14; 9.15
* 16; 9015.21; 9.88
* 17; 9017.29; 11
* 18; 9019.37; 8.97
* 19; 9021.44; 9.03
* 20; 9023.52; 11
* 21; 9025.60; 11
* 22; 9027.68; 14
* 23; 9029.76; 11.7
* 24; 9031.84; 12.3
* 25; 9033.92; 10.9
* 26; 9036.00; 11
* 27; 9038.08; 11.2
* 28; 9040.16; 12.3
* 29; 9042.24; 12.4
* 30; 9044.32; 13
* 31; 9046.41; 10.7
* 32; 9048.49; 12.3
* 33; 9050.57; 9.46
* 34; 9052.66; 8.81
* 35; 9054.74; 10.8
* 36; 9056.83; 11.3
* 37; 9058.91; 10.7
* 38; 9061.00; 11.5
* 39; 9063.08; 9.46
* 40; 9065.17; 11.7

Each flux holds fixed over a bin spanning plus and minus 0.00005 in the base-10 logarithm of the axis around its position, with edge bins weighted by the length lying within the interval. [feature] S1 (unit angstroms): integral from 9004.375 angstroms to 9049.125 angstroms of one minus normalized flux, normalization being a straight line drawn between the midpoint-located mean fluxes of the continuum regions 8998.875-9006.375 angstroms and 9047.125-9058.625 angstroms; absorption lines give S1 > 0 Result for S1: -4.4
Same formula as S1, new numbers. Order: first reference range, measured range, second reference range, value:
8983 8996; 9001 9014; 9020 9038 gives 1.25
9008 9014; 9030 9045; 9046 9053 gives -2.11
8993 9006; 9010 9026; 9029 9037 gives 1.13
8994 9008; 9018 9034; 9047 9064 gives -1.10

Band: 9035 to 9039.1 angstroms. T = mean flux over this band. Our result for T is 11.1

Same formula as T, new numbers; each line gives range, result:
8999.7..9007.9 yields 10.1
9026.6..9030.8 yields 12.8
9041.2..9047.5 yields 12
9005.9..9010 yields 10.9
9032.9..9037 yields 11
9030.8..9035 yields 11.6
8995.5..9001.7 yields 10.4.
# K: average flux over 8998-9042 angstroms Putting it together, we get 10.8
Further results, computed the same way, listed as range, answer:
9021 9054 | 11.4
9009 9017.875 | 10.3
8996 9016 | 10.2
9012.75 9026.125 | 10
